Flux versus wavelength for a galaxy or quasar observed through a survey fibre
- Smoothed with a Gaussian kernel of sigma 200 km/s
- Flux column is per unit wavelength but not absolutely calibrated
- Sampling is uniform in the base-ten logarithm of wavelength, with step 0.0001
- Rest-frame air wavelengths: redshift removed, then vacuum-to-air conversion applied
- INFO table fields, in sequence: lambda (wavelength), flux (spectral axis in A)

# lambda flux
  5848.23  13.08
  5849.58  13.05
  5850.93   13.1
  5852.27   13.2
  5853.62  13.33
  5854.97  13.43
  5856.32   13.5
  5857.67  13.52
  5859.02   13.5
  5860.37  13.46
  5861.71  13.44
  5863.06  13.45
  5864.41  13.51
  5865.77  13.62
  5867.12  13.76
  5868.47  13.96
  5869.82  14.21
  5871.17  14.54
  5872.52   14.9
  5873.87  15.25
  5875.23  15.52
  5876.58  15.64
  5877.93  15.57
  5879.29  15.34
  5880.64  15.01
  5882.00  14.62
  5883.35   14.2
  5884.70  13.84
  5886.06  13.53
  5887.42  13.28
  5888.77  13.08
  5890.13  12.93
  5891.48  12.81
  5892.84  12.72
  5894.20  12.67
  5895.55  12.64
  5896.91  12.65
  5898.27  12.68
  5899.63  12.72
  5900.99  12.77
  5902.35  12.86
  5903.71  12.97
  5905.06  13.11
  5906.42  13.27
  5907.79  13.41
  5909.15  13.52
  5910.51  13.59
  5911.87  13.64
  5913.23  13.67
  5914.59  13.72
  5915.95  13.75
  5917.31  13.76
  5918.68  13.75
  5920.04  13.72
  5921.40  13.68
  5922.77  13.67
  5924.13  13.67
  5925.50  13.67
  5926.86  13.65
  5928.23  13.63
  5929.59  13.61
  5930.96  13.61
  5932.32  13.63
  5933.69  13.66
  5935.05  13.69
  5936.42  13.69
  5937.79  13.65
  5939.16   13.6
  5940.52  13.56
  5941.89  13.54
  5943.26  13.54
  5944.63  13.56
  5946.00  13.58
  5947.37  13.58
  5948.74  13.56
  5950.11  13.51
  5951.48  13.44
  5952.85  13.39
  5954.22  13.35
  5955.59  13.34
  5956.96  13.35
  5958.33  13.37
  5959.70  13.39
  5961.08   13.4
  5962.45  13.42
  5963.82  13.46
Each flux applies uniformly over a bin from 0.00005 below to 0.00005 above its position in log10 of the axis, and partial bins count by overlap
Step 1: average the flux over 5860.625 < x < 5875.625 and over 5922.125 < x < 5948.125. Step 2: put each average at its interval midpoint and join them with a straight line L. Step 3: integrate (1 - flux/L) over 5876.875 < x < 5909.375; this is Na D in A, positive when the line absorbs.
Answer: 1.2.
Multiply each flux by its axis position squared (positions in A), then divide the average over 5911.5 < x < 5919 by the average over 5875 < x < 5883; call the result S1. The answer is 0.91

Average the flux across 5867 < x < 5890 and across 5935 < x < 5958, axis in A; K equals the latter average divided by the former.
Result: 0.93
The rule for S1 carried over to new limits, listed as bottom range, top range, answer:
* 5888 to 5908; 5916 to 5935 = 1.07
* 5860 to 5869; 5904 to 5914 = 1.00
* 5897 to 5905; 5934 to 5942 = 1.08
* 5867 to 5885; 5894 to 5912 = 0.89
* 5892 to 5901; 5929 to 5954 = 1.09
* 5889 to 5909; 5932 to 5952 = 1.07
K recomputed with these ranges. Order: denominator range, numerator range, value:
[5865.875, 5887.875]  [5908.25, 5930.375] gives 0.94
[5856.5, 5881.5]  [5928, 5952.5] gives 0.95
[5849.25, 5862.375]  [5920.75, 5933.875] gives 1.02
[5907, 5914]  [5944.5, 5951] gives 1.00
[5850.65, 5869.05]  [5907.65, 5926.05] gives 1.01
